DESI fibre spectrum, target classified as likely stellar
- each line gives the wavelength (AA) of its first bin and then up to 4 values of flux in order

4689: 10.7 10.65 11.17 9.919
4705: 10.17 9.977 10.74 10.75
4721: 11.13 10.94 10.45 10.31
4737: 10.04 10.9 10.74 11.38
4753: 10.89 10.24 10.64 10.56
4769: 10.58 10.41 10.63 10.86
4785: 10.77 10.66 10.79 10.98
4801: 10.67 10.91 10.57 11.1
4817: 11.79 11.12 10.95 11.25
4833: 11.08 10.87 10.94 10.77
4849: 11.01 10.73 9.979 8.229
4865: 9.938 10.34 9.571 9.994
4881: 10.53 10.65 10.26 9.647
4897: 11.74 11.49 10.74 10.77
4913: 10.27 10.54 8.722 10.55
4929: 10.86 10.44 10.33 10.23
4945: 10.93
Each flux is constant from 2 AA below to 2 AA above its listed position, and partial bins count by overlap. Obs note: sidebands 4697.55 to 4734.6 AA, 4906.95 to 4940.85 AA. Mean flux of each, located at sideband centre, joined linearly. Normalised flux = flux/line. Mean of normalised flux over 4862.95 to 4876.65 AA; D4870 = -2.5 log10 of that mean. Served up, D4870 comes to 0.04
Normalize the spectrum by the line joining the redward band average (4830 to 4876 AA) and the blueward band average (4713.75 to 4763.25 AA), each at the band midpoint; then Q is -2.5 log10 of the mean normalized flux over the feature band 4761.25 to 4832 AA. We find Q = -0.04 mag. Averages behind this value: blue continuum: 10.7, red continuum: 10.3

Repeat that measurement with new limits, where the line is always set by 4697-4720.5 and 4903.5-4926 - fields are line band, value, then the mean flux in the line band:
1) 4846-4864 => 0.03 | 10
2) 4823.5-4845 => -0.07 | 11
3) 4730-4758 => -0.03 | 10.7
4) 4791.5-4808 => -0.05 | 10.8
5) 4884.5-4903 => -0.05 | 10.8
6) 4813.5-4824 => -0.10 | 11.4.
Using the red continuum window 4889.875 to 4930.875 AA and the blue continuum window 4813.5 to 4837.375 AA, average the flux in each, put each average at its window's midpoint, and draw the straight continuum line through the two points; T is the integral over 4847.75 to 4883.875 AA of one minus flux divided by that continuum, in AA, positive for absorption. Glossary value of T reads 2.8 AA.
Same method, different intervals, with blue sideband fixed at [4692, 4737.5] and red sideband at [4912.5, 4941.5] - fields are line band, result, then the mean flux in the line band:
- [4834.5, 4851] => -0.9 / 10.9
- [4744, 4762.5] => -0.5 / 10.8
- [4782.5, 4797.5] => -0.5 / 10.8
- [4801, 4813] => -0.4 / 10.8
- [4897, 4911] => -1.1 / 11.1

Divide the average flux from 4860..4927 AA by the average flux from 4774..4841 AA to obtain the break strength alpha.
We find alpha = 0.94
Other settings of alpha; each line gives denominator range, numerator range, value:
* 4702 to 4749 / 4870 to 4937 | 0.98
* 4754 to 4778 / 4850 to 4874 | 0.94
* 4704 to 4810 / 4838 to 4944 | 0.97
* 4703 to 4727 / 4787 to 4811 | 1.01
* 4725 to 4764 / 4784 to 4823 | 1.03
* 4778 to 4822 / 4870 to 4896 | 0.93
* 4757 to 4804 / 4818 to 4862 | 1.00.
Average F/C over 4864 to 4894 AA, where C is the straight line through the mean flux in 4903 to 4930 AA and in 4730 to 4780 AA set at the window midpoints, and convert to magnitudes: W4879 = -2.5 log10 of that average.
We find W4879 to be 0.03 mag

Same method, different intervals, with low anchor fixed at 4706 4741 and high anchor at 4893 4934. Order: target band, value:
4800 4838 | -0.049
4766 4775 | 0.006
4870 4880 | 0.069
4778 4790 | -0.021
